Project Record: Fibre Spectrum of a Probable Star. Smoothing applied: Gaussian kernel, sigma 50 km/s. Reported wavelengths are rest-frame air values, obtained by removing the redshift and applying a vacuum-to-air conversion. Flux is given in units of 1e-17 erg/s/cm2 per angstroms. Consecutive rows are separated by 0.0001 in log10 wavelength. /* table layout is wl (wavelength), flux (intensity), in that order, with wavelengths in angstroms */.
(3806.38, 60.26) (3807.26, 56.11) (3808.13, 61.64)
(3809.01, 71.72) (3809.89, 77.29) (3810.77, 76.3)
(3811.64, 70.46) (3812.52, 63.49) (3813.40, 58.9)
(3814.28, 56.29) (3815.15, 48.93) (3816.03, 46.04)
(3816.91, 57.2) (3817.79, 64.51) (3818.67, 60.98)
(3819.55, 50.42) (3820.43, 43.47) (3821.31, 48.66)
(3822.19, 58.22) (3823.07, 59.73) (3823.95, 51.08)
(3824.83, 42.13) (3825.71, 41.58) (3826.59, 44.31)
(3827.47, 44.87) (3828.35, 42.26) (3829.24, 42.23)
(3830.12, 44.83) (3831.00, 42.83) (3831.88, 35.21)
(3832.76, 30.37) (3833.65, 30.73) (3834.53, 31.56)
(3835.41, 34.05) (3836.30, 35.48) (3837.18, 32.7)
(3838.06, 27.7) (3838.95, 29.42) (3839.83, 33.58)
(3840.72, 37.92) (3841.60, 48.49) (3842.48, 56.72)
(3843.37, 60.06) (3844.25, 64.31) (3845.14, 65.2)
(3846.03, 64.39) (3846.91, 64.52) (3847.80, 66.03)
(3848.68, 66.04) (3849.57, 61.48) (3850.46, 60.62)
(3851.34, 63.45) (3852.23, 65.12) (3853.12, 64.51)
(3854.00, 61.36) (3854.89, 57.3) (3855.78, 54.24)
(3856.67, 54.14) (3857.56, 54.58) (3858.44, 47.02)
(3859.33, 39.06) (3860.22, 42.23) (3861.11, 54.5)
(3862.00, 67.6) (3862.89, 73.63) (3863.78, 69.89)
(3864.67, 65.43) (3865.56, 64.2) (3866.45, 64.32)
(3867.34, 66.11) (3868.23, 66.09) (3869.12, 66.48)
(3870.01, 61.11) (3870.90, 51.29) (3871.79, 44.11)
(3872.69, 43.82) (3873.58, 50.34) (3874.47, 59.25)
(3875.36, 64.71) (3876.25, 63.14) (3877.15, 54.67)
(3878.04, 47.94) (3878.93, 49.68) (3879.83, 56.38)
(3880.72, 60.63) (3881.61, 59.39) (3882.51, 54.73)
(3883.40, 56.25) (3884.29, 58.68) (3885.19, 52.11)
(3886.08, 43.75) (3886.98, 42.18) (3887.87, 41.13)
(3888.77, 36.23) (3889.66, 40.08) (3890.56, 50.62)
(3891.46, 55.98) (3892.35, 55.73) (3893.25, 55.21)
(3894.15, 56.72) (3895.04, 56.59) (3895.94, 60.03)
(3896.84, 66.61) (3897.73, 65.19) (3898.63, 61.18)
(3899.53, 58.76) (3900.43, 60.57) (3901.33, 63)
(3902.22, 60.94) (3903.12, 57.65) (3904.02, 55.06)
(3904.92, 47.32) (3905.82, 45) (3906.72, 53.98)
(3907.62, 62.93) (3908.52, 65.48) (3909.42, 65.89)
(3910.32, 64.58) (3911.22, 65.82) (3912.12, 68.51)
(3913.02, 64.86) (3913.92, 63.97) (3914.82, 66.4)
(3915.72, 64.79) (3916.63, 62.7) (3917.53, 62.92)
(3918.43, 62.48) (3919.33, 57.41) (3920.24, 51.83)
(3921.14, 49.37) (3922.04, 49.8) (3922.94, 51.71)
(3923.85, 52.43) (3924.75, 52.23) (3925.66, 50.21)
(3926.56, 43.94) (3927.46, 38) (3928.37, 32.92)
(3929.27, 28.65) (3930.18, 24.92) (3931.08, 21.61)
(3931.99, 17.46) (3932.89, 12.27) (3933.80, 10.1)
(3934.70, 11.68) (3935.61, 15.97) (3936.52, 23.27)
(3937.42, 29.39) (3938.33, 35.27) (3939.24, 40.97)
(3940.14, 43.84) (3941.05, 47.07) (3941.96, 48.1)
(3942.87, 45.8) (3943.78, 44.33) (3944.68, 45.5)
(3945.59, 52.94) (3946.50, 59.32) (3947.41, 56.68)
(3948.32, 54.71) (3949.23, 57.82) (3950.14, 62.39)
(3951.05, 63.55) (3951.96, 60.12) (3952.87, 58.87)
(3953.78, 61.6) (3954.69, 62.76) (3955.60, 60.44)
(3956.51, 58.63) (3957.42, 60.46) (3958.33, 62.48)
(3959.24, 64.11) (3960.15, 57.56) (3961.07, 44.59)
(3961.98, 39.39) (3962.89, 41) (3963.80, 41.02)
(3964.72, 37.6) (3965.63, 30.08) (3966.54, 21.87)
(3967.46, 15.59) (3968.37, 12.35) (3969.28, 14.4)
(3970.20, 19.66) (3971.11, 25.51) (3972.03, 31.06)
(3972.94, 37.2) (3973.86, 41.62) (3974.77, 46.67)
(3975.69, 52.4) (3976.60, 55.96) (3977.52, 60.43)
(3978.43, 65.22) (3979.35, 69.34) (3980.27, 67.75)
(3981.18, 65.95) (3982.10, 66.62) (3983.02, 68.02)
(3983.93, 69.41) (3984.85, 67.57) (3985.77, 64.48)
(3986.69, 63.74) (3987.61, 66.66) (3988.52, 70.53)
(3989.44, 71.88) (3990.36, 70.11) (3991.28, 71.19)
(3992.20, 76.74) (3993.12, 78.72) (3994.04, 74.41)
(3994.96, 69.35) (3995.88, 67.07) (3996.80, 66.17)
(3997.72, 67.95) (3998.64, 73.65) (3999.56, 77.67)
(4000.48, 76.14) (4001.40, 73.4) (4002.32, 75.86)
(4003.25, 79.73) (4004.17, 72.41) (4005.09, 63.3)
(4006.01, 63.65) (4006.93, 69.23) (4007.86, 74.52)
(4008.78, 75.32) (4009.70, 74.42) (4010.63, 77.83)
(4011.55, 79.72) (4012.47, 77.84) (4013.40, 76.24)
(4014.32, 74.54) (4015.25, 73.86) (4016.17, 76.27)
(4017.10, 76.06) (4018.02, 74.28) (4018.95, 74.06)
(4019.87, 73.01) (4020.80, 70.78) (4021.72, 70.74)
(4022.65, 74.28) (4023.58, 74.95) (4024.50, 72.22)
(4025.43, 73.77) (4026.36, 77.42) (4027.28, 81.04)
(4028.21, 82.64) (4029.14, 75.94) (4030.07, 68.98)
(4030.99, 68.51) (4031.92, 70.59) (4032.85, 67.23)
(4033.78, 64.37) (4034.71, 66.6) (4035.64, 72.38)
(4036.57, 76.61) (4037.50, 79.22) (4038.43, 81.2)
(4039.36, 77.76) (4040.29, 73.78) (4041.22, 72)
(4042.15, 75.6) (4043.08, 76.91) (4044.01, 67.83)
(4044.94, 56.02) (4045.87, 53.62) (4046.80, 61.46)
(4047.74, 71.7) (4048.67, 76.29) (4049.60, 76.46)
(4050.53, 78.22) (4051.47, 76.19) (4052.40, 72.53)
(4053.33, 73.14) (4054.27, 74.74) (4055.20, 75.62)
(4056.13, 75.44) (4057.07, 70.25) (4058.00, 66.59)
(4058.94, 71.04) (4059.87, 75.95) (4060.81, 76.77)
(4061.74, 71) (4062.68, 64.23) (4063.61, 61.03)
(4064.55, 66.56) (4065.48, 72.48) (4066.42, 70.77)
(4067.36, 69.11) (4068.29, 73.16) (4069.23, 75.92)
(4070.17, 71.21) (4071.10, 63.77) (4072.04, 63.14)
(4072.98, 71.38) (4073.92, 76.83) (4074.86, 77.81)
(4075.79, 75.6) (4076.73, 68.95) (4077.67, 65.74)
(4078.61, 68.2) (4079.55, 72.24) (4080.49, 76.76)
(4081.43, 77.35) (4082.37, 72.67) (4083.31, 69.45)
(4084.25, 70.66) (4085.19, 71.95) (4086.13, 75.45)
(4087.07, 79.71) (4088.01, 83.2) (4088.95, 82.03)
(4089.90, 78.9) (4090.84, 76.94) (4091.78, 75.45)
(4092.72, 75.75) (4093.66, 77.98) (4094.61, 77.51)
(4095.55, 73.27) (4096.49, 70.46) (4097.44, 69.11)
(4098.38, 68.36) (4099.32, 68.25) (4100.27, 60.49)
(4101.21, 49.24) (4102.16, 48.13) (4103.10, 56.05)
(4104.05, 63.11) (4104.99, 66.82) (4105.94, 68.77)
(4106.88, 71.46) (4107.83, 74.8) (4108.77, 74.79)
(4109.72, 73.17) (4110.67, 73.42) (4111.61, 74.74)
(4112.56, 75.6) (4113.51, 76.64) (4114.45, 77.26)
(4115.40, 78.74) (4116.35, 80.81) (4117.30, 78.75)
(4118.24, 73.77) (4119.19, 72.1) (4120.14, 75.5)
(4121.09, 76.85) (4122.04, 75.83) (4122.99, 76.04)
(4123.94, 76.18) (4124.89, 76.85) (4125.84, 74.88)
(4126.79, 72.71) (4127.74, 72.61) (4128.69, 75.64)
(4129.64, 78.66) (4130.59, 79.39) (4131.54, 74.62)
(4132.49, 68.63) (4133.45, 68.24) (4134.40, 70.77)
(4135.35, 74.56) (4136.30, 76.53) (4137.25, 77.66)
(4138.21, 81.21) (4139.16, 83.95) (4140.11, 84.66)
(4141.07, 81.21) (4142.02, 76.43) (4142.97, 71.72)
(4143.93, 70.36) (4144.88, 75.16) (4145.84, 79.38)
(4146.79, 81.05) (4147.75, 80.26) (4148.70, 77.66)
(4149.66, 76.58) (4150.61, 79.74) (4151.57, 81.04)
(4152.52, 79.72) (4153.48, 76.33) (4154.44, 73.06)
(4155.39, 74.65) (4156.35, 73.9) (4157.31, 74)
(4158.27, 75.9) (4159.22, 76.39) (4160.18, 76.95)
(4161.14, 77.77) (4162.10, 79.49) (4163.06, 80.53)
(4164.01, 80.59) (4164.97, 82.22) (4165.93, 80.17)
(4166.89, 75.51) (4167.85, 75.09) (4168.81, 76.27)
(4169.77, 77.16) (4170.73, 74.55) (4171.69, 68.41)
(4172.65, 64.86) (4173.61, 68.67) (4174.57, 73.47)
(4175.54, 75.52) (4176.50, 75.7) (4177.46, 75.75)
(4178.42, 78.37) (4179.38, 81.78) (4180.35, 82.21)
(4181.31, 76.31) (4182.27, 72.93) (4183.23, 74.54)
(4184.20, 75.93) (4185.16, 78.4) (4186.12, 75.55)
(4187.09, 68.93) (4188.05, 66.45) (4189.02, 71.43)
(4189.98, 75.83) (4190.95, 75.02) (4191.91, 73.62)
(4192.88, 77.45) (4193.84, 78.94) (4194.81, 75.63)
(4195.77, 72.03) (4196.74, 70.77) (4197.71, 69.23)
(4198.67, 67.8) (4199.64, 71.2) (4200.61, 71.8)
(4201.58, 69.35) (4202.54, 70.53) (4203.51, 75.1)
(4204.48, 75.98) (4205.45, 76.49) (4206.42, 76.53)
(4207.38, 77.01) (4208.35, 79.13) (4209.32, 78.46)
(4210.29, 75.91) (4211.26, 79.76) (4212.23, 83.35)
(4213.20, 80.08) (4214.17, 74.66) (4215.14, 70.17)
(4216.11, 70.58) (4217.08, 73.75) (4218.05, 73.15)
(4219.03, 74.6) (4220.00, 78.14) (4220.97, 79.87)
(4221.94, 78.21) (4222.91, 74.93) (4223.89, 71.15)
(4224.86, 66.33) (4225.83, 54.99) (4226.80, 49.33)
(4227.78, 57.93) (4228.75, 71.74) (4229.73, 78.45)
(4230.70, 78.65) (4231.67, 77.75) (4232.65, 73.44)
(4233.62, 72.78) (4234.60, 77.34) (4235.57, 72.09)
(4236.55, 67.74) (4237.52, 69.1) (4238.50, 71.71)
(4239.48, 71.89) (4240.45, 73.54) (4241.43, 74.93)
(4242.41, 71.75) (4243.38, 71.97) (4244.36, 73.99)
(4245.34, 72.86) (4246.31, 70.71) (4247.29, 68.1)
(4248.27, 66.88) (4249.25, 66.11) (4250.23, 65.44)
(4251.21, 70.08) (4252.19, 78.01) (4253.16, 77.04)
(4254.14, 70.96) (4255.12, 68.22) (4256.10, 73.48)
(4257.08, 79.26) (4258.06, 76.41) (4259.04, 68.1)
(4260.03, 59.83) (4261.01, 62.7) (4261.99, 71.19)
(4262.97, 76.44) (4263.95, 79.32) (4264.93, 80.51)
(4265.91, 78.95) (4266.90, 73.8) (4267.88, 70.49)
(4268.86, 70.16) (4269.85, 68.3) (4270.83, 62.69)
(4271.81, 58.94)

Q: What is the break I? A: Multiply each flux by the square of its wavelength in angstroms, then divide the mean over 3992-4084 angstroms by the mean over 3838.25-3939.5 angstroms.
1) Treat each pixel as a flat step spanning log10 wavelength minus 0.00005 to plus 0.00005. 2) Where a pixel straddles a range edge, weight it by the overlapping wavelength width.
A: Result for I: 1.5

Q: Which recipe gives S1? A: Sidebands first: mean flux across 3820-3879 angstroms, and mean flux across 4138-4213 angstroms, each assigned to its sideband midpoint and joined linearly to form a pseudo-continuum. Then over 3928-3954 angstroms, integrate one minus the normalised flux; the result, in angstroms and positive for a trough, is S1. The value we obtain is 8.3 angstroms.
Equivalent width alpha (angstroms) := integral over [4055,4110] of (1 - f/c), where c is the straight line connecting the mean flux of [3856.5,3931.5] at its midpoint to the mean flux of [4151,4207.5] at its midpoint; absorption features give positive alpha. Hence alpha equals -2.23 angstroms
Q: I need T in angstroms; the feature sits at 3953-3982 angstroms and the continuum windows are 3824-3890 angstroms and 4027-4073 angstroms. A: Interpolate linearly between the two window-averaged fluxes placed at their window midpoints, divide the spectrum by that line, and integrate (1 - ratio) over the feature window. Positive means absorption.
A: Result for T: 7.7 angstroms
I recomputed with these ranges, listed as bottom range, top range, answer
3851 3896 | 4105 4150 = 1.55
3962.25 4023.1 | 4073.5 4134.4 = 1.24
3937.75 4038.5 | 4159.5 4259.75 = 1.32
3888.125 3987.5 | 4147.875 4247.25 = 1.69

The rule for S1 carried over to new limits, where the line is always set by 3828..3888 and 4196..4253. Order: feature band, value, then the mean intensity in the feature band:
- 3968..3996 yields 1.0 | 57.5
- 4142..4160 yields -2.1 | 76.5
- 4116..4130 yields -1.8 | 75.7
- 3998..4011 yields -2.7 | 73.2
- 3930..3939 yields 5.8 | 20.5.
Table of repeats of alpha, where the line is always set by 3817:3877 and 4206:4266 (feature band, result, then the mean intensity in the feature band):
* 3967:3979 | 4.5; 37.1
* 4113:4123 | -1.5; 76.6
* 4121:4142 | -2.8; 76.3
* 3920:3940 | 8.1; 33.8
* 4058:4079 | -2.1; 70.4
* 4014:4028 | -3.0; 74.6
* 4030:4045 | -2.3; 72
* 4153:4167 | -1.7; 77.2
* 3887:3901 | 0.2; 54.4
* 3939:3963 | 1.6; 54.2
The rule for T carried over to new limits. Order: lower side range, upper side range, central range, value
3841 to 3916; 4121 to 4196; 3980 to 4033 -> -5.0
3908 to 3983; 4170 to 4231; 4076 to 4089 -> -2.6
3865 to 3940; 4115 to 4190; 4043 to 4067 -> -1.5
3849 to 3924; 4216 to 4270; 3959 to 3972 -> 6.0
